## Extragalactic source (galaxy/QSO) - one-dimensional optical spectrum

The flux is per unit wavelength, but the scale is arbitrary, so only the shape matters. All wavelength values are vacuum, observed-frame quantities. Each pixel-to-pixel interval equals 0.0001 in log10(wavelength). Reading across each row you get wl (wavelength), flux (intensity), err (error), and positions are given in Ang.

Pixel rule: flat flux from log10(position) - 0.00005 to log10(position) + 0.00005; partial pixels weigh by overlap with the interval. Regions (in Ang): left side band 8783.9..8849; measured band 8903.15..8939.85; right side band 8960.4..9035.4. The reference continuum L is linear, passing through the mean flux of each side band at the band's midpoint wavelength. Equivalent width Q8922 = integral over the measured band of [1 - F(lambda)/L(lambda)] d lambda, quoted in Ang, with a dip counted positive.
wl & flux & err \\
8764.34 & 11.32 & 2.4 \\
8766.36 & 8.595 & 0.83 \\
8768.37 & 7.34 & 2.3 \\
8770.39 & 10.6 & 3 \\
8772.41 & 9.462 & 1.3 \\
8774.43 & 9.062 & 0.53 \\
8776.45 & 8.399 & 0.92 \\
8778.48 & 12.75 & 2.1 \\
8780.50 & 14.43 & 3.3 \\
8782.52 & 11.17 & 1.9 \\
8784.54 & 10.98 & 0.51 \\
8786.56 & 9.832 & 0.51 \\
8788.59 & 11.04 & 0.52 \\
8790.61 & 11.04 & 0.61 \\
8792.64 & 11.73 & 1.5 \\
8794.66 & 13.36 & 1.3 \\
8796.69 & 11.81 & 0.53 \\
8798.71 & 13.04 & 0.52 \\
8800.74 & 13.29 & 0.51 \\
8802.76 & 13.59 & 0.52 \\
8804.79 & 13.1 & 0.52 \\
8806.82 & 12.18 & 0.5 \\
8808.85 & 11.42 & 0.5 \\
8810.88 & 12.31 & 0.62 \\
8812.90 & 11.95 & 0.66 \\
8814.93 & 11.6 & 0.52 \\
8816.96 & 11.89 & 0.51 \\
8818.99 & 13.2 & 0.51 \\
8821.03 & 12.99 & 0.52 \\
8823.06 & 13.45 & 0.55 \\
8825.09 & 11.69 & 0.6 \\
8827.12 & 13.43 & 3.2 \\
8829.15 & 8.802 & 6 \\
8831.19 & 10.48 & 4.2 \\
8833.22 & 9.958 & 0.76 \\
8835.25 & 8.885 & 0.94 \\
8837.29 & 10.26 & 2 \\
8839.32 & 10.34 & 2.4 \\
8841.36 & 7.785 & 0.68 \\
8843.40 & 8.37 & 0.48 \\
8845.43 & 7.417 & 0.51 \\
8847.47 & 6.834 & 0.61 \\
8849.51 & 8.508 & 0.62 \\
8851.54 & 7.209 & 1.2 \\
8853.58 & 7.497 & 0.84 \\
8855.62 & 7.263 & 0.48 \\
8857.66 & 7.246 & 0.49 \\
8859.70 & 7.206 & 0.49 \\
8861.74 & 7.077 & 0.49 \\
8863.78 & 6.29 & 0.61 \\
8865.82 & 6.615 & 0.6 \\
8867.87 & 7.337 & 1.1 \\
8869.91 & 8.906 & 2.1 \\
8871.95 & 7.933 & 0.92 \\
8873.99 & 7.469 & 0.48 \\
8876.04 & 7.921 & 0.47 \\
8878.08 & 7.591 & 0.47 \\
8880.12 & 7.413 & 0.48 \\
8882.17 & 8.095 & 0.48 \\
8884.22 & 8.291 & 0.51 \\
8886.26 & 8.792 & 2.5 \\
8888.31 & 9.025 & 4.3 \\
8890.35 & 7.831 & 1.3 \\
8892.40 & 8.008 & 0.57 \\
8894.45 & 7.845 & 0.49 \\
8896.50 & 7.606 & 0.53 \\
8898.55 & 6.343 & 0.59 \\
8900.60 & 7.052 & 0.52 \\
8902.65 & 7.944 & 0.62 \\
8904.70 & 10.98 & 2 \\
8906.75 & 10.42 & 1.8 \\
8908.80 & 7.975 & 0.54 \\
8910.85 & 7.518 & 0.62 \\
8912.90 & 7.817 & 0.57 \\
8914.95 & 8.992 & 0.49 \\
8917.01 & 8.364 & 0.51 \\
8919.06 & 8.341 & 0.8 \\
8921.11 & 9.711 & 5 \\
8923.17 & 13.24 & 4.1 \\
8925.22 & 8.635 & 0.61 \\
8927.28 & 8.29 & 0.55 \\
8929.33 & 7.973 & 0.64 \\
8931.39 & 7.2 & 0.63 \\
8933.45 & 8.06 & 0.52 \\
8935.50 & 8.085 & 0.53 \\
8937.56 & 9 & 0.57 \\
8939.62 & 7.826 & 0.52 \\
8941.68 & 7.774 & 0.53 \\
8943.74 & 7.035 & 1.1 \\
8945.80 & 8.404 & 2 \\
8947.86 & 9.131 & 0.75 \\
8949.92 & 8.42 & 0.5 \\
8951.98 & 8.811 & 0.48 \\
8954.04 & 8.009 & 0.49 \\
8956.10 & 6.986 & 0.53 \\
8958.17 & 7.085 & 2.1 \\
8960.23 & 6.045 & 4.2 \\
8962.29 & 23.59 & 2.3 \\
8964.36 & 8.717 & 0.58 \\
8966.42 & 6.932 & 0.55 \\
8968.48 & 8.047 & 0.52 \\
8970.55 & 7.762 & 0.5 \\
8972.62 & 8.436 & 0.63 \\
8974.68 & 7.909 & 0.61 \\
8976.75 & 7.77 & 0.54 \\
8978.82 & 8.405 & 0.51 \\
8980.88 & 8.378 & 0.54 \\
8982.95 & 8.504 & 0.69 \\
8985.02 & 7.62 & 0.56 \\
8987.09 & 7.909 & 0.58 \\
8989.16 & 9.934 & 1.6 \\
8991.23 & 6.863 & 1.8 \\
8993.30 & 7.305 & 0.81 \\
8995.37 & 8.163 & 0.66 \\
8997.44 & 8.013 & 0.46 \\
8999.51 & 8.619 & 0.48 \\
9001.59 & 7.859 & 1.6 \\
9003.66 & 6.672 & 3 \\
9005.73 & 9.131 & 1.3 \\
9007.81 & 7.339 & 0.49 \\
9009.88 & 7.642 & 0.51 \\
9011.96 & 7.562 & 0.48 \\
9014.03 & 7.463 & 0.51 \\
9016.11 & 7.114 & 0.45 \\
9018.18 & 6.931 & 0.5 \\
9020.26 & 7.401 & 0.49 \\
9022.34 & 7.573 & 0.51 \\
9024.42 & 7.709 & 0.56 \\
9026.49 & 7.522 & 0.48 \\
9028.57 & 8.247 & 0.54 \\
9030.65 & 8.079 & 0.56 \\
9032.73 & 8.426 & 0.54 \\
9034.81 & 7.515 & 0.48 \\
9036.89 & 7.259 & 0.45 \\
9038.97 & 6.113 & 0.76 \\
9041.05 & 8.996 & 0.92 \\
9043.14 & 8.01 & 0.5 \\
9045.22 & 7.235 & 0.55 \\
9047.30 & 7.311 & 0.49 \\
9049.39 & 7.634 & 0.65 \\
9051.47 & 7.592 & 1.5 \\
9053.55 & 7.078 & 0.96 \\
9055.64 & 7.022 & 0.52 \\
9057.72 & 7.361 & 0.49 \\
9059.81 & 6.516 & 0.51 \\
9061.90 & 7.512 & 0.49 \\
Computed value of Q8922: 2.7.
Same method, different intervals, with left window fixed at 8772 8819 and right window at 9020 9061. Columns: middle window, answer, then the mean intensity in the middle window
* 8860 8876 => 4.74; 7.4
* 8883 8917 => 5.74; 8.28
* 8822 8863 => 7.56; 8.97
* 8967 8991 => 1.17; 8.17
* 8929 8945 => 2.49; 7.87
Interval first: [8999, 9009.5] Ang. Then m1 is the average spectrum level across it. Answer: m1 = 7.87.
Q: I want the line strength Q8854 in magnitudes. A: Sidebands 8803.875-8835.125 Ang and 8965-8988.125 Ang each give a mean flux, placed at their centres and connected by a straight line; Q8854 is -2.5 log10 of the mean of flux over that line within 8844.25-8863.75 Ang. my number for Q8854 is 0.44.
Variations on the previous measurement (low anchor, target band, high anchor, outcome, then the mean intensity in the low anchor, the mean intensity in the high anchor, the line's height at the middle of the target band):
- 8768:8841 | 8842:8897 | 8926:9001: 0.30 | 11.4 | 8.41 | 10.2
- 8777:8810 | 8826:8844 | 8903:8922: 0.12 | 12.1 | 8.87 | 11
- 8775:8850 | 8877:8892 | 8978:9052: 0.22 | 11.2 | 7.78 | 9.97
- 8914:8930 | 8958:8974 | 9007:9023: -0.16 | 9.22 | 7.37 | 8.35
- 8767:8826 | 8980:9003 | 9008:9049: 0.02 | 11.7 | 7.58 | 8.23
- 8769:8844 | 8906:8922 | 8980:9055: 0.11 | 11.3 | 7.74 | 9.5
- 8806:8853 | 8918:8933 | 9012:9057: 0.01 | 10.4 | 7.54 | 9.08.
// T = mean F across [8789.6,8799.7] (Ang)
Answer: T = 12.2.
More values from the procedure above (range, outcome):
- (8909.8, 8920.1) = 8.21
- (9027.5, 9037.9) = 7.9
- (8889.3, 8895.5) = 7.9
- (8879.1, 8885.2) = 7.92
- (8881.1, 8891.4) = 8.4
